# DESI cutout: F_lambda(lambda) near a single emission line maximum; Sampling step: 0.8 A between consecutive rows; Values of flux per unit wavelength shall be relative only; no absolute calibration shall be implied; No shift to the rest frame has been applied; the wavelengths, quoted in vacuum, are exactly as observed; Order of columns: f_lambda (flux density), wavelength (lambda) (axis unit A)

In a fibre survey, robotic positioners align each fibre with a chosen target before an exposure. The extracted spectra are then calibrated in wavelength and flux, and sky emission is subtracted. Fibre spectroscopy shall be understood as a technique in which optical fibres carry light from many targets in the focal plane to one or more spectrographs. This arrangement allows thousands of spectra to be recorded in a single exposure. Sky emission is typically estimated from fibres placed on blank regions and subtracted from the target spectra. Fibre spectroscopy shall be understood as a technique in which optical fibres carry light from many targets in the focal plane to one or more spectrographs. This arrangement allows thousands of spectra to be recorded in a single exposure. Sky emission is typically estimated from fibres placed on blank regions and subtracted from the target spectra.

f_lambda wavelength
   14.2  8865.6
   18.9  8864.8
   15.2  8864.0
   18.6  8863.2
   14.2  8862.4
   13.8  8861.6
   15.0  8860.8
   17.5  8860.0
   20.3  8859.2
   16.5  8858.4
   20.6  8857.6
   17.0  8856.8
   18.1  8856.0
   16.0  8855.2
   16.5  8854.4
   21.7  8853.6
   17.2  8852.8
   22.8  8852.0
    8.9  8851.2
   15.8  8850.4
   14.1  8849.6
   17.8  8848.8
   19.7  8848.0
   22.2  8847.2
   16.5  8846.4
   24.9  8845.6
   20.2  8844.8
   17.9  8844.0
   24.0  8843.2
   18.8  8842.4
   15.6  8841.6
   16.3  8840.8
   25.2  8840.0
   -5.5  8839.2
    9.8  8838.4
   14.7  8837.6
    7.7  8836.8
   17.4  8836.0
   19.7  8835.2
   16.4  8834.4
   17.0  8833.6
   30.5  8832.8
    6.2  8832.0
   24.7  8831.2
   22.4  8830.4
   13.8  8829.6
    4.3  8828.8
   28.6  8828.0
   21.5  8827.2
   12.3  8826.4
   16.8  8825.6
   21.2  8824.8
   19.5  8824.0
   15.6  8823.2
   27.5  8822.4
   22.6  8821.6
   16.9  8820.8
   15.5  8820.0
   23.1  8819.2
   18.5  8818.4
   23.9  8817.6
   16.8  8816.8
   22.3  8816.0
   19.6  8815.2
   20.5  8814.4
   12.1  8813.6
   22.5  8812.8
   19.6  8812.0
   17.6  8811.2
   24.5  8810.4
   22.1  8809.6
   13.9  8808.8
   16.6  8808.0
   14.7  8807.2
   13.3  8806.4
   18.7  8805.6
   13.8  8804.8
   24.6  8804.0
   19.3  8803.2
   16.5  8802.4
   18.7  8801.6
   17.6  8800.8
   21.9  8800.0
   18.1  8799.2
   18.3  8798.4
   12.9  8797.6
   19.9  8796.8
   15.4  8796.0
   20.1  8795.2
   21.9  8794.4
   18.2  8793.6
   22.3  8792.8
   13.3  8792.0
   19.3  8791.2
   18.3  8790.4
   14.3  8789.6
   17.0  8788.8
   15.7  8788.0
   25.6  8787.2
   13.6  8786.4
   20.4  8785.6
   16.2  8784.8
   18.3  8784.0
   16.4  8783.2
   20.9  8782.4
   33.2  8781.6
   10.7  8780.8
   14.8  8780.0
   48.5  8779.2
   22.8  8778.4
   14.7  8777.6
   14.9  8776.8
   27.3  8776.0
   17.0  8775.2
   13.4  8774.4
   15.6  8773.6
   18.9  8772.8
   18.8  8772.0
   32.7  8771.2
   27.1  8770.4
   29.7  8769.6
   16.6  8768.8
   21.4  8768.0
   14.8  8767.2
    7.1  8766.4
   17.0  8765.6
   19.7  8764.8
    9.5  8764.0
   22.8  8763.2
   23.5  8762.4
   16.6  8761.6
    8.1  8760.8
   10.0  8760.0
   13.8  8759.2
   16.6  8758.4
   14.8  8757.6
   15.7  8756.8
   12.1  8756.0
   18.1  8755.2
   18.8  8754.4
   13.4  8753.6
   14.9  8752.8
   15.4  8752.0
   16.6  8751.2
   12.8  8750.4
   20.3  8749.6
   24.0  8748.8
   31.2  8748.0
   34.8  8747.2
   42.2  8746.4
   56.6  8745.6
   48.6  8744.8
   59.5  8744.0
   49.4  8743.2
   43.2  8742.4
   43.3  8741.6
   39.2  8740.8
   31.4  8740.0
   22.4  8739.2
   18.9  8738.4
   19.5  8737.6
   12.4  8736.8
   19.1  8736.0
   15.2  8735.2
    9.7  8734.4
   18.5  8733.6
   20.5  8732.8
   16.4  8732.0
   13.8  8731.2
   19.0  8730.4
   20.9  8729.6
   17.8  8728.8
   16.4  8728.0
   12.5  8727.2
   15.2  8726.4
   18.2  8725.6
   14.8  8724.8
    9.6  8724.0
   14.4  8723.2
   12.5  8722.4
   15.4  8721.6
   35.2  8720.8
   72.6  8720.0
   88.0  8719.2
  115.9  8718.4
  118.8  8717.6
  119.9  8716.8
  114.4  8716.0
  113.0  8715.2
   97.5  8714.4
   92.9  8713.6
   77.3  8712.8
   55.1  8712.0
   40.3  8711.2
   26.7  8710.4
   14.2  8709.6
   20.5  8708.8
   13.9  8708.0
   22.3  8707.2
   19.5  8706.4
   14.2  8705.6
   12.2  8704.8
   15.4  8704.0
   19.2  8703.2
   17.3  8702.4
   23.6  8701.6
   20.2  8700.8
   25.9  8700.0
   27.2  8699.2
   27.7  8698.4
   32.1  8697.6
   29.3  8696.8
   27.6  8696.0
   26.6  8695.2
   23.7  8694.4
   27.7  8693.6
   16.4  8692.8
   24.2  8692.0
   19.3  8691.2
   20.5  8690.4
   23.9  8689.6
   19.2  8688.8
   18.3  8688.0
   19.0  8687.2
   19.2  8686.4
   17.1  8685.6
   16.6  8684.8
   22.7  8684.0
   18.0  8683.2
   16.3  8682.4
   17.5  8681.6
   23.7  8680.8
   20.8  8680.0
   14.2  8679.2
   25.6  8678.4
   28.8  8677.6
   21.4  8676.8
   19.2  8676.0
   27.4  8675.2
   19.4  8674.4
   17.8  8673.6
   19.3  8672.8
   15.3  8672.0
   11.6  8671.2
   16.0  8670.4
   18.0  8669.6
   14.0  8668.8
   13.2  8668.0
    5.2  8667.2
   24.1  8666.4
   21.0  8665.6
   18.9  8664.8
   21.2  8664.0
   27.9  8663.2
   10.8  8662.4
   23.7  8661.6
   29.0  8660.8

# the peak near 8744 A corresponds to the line [N II]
